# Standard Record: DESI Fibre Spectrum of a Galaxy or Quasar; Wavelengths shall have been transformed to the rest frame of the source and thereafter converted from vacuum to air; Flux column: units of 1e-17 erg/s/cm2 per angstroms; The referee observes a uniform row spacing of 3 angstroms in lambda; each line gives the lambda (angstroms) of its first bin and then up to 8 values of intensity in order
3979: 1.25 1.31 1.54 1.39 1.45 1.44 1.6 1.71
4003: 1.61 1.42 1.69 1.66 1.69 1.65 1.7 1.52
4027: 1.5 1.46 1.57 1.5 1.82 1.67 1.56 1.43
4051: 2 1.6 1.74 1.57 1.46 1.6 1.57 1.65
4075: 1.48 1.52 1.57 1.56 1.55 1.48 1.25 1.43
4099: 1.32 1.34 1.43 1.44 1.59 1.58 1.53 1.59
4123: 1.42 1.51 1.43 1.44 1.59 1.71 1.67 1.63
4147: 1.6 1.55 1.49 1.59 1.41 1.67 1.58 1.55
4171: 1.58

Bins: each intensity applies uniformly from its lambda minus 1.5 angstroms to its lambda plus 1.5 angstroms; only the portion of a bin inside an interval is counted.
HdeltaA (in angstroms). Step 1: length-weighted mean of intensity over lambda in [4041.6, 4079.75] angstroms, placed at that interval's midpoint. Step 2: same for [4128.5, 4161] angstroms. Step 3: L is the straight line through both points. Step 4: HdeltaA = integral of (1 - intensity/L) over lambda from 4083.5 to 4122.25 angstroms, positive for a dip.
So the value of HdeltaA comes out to 2.8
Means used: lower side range 1.6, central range 1.47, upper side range 1.56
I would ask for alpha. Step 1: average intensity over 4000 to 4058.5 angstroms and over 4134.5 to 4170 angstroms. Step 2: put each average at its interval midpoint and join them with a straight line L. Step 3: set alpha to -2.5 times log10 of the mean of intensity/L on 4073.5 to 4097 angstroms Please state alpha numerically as 0.09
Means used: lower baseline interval 1.62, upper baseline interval 1.59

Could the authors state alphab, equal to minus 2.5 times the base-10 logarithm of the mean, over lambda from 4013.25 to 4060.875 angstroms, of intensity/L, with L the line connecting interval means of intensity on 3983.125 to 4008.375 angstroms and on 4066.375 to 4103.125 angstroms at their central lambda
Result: -0.08 mag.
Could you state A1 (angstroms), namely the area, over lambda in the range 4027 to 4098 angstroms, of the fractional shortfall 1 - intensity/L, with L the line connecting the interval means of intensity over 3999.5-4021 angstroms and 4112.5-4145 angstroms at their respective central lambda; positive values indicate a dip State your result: 1.6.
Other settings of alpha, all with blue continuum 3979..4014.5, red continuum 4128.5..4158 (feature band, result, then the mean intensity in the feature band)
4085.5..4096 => 0.09 mag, 1.43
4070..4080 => 0.00 mag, 1.55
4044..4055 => -0.08 mag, 1.65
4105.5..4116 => 0.02 mag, 1.53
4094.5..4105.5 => 0.13 mag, 1.38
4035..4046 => -0.08 mag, 1.65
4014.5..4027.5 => -0.06 mag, 1.61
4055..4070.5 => -0.03 mag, 1.59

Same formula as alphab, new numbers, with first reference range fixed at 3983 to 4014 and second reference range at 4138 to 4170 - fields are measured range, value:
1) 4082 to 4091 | 0.02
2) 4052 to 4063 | -0.05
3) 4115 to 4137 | 0.05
